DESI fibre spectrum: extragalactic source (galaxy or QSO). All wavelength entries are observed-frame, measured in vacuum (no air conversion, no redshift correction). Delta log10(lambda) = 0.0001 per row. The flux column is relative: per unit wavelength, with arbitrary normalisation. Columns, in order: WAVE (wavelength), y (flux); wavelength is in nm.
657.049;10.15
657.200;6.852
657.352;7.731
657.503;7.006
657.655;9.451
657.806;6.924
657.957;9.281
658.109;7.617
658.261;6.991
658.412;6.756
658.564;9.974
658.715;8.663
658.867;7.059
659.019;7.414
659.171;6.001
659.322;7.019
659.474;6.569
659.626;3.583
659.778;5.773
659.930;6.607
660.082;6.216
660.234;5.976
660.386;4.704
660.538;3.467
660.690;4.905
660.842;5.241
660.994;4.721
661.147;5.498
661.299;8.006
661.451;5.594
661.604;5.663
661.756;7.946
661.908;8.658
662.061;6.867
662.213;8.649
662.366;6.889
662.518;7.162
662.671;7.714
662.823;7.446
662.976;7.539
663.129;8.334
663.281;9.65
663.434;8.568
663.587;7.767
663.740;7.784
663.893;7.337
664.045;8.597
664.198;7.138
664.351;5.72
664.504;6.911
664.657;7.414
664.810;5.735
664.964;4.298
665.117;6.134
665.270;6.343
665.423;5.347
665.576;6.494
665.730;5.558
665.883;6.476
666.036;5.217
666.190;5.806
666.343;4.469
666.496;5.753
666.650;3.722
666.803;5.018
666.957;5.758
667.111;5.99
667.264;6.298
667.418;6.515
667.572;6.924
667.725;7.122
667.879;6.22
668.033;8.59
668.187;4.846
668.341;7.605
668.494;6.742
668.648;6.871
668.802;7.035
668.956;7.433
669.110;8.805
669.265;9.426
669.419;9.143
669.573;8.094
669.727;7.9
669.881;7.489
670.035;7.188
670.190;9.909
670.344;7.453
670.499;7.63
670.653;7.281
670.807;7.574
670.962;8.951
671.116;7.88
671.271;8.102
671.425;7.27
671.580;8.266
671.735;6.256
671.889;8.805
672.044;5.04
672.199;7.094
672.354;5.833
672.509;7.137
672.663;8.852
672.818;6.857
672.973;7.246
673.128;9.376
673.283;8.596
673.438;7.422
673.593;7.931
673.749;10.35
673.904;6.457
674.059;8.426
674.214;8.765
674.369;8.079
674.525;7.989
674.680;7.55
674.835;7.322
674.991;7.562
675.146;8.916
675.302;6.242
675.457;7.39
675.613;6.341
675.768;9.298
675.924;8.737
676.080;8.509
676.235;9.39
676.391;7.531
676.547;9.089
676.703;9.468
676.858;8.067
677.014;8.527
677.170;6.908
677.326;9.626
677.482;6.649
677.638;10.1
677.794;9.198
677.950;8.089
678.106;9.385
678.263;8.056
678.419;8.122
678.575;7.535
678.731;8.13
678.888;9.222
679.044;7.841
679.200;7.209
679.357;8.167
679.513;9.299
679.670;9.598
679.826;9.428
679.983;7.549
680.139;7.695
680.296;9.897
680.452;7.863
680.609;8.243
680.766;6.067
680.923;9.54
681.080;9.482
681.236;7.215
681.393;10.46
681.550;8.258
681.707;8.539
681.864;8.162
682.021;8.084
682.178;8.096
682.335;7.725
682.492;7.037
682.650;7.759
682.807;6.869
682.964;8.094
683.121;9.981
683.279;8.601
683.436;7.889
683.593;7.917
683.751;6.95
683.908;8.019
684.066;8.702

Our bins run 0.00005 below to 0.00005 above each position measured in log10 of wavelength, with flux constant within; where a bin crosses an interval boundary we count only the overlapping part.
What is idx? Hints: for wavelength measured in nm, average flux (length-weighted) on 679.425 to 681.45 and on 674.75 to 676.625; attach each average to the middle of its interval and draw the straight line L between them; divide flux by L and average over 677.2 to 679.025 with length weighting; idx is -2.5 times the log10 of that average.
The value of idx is -0.02 mag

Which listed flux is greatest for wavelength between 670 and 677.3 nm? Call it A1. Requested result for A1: 10.35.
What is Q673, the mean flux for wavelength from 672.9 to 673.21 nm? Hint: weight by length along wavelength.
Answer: 8.33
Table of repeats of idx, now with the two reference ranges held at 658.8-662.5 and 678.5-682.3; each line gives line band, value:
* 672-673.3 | 0.03 mag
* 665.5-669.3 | 0.09 mag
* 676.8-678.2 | -0.06 mag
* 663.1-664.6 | -0.18 mag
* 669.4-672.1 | -0.07 mag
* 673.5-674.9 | -0.05 mag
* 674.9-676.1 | 0.00 mag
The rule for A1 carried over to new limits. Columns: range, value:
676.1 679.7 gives 10.1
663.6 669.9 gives 9.426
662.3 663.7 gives 9.65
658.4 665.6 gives 9.974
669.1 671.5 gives 9.909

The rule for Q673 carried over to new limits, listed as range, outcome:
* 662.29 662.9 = 7.31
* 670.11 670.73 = 8.06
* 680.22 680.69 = 8.65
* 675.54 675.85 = 7.86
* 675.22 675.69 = 6.67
